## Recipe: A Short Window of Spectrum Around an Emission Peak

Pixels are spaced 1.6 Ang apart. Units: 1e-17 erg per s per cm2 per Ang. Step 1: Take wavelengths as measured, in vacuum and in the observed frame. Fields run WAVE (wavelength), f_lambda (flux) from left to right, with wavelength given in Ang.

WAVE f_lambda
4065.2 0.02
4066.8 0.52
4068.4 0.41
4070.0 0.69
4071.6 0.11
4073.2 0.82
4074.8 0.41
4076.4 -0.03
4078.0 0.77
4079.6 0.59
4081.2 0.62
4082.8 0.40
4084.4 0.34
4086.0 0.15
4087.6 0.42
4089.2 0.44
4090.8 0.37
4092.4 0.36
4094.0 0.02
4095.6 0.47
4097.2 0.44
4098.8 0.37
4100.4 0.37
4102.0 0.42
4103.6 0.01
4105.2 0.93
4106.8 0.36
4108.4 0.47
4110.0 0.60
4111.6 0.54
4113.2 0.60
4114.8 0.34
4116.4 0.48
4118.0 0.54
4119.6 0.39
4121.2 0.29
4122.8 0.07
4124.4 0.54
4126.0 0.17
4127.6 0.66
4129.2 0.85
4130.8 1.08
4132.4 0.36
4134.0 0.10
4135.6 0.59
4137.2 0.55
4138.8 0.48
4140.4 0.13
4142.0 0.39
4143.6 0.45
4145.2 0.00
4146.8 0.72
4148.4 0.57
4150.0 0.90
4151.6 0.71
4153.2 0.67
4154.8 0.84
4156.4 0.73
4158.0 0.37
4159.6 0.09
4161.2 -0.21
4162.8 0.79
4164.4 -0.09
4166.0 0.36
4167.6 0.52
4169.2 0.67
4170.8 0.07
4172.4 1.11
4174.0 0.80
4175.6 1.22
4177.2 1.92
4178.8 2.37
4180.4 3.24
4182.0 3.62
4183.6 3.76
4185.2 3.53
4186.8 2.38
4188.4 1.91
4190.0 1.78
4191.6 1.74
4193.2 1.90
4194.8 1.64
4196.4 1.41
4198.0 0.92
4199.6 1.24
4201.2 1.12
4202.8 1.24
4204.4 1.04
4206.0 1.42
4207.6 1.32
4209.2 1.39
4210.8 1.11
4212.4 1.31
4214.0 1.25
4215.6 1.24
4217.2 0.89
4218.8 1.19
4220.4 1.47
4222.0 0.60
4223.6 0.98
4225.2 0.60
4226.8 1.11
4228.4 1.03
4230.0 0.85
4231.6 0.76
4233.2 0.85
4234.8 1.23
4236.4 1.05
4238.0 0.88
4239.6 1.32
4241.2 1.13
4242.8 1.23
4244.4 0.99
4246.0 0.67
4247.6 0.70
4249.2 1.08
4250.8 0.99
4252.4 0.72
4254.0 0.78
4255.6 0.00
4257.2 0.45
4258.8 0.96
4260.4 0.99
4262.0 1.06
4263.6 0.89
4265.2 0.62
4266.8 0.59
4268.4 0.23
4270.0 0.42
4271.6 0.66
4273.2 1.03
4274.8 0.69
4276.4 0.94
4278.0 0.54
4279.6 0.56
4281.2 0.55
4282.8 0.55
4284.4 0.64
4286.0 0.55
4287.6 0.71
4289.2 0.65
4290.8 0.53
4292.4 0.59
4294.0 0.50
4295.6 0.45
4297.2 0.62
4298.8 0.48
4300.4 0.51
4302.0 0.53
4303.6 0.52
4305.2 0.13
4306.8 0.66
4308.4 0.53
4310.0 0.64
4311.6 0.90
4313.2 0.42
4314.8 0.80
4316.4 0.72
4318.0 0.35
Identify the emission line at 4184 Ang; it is Lyman alpha 1216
